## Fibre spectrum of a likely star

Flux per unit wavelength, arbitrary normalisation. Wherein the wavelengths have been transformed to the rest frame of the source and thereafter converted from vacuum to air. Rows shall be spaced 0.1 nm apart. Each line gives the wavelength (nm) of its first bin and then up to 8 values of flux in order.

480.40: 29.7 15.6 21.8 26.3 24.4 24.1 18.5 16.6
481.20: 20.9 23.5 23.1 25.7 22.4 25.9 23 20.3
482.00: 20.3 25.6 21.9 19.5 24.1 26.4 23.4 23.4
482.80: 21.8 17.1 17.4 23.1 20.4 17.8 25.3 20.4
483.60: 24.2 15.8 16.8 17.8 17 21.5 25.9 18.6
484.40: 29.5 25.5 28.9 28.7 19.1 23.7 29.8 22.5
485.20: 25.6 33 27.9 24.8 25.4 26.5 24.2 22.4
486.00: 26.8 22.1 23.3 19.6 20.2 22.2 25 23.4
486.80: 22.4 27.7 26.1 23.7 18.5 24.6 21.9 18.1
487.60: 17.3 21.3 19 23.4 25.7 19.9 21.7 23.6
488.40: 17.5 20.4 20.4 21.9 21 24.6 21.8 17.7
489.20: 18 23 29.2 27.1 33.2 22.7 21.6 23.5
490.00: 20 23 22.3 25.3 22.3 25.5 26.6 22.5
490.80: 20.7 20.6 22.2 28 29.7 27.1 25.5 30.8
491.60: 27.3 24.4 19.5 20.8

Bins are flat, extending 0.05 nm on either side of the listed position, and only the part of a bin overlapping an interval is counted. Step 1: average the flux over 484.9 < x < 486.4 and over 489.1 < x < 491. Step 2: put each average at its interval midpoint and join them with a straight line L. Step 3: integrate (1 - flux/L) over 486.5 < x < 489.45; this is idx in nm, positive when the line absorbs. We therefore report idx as 0.270 nm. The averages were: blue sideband 25.1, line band 22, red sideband 23.5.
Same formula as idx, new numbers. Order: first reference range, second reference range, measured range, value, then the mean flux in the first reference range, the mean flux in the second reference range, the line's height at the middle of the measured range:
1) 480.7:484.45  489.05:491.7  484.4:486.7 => -0.22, 21.8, 24.4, 22.8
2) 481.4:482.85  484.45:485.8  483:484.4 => 0.24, 23.1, 26.2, 24.7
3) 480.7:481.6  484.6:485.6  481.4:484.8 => 0.28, 22.3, 26.2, 24.3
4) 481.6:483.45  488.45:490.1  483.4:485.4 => -0.11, 22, 22.9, 22.3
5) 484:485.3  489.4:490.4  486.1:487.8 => 0.18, 24.9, 24.4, 24.7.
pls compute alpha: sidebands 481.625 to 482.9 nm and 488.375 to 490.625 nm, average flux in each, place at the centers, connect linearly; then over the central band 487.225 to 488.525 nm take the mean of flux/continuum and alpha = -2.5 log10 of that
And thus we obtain 0.09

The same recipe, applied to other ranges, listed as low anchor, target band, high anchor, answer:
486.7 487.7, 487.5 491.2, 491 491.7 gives 0.104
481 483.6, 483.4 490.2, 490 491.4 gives 0.006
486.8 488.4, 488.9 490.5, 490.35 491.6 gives 0.024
